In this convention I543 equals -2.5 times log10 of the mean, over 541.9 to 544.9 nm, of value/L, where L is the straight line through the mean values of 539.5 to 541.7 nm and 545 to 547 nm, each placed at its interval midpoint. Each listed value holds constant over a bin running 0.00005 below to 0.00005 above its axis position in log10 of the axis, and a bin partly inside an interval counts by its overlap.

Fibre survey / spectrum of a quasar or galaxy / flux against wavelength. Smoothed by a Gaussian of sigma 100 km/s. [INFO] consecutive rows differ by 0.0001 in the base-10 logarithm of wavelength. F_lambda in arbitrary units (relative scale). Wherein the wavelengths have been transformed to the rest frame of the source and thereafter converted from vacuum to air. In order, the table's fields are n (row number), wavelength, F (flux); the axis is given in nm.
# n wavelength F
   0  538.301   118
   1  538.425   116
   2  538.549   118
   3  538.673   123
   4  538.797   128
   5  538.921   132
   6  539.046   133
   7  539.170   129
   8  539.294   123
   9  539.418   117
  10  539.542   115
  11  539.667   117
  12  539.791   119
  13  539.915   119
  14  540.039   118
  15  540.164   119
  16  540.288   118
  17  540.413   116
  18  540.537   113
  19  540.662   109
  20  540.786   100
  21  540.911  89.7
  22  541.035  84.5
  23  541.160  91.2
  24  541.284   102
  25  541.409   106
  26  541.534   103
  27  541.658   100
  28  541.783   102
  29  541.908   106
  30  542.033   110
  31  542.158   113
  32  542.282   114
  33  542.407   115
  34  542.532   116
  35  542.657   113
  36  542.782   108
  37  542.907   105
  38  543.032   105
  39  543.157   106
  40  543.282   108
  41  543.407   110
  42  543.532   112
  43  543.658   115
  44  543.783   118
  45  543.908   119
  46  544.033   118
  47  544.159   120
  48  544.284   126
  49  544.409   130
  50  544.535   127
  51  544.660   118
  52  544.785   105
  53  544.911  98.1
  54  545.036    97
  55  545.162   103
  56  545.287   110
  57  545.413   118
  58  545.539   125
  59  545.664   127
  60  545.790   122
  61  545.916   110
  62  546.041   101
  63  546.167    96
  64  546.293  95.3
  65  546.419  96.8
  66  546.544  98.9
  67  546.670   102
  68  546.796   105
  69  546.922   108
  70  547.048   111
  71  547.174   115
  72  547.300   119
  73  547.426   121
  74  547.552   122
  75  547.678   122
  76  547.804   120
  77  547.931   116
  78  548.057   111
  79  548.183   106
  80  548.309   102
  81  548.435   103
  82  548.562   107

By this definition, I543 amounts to -0.06 mag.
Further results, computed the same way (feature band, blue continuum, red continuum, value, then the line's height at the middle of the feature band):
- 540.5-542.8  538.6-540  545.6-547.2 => 0.12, 118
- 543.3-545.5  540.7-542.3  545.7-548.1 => -0.08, 106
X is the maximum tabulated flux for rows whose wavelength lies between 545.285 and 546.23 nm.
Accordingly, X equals 127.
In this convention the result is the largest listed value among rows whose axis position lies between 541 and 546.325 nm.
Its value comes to 130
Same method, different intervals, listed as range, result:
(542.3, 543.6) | 116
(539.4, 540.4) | 119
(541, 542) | 106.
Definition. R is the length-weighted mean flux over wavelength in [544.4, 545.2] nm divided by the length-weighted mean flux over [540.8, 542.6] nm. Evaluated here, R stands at 1.06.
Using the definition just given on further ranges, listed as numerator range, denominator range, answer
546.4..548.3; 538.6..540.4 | 0.92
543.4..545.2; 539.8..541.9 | 1.08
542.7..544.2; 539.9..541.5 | 1.05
